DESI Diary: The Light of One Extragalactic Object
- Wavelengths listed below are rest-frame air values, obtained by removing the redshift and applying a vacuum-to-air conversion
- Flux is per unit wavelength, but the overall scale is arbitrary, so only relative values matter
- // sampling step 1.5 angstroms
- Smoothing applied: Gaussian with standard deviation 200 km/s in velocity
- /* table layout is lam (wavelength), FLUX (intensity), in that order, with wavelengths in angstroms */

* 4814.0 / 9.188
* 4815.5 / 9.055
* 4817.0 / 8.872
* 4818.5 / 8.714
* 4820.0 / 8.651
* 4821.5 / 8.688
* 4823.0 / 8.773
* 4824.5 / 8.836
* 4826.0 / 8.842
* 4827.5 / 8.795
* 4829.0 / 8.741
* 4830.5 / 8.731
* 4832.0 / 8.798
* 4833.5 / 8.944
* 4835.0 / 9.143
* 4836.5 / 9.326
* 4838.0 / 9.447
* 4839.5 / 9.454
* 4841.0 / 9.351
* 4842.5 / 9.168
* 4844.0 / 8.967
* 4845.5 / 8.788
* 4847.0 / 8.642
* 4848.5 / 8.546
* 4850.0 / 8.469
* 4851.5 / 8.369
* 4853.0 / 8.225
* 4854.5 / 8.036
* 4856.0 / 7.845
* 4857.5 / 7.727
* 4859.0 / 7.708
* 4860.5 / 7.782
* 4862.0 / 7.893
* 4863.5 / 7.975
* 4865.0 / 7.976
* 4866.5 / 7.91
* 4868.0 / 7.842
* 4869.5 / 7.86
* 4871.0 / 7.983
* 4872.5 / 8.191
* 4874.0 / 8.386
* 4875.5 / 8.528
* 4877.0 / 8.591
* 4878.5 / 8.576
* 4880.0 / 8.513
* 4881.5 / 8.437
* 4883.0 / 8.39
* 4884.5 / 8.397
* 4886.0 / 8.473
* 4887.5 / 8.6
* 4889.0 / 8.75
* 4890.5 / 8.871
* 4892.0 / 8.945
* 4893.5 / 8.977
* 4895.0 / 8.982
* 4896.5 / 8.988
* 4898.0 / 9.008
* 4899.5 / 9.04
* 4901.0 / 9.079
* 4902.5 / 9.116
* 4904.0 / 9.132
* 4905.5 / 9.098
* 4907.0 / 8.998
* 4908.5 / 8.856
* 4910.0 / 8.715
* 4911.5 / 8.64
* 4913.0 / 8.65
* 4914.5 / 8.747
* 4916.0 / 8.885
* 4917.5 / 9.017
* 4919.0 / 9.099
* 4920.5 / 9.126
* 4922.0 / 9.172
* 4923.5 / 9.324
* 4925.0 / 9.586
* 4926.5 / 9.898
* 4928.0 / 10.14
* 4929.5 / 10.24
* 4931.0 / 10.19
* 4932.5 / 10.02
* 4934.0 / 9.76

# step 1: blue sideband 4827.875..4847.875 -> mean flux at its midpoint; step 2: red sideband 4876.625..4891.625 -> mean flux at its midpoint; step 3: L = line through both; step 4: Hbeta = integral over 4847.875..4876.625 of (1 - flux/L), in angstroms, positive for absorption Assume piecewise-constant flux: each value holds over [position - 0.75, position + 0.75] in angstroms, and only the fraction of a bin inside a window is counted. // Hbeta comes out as 2.3 angstroms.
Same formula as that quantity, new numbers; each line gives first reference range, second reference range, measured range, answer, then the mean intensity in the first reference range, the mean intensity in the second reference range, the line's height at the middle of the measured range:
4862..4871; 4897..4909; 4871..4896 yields -0.43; 7.92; 9.04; 8.44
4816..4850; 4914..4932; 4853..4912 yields 4.76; 8.91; 9.47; 9.22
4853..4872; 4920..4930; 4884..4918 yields 0.35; 7.9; 9.64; 8.97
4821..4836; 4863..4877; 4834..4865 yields -0.21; 8.84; 8.1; 8.47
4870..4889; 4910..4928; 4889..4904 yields -0.45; 8.43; 9.13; 8.73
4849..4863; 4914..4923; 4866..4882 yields 0.09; 8.02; 9.02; 8.31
